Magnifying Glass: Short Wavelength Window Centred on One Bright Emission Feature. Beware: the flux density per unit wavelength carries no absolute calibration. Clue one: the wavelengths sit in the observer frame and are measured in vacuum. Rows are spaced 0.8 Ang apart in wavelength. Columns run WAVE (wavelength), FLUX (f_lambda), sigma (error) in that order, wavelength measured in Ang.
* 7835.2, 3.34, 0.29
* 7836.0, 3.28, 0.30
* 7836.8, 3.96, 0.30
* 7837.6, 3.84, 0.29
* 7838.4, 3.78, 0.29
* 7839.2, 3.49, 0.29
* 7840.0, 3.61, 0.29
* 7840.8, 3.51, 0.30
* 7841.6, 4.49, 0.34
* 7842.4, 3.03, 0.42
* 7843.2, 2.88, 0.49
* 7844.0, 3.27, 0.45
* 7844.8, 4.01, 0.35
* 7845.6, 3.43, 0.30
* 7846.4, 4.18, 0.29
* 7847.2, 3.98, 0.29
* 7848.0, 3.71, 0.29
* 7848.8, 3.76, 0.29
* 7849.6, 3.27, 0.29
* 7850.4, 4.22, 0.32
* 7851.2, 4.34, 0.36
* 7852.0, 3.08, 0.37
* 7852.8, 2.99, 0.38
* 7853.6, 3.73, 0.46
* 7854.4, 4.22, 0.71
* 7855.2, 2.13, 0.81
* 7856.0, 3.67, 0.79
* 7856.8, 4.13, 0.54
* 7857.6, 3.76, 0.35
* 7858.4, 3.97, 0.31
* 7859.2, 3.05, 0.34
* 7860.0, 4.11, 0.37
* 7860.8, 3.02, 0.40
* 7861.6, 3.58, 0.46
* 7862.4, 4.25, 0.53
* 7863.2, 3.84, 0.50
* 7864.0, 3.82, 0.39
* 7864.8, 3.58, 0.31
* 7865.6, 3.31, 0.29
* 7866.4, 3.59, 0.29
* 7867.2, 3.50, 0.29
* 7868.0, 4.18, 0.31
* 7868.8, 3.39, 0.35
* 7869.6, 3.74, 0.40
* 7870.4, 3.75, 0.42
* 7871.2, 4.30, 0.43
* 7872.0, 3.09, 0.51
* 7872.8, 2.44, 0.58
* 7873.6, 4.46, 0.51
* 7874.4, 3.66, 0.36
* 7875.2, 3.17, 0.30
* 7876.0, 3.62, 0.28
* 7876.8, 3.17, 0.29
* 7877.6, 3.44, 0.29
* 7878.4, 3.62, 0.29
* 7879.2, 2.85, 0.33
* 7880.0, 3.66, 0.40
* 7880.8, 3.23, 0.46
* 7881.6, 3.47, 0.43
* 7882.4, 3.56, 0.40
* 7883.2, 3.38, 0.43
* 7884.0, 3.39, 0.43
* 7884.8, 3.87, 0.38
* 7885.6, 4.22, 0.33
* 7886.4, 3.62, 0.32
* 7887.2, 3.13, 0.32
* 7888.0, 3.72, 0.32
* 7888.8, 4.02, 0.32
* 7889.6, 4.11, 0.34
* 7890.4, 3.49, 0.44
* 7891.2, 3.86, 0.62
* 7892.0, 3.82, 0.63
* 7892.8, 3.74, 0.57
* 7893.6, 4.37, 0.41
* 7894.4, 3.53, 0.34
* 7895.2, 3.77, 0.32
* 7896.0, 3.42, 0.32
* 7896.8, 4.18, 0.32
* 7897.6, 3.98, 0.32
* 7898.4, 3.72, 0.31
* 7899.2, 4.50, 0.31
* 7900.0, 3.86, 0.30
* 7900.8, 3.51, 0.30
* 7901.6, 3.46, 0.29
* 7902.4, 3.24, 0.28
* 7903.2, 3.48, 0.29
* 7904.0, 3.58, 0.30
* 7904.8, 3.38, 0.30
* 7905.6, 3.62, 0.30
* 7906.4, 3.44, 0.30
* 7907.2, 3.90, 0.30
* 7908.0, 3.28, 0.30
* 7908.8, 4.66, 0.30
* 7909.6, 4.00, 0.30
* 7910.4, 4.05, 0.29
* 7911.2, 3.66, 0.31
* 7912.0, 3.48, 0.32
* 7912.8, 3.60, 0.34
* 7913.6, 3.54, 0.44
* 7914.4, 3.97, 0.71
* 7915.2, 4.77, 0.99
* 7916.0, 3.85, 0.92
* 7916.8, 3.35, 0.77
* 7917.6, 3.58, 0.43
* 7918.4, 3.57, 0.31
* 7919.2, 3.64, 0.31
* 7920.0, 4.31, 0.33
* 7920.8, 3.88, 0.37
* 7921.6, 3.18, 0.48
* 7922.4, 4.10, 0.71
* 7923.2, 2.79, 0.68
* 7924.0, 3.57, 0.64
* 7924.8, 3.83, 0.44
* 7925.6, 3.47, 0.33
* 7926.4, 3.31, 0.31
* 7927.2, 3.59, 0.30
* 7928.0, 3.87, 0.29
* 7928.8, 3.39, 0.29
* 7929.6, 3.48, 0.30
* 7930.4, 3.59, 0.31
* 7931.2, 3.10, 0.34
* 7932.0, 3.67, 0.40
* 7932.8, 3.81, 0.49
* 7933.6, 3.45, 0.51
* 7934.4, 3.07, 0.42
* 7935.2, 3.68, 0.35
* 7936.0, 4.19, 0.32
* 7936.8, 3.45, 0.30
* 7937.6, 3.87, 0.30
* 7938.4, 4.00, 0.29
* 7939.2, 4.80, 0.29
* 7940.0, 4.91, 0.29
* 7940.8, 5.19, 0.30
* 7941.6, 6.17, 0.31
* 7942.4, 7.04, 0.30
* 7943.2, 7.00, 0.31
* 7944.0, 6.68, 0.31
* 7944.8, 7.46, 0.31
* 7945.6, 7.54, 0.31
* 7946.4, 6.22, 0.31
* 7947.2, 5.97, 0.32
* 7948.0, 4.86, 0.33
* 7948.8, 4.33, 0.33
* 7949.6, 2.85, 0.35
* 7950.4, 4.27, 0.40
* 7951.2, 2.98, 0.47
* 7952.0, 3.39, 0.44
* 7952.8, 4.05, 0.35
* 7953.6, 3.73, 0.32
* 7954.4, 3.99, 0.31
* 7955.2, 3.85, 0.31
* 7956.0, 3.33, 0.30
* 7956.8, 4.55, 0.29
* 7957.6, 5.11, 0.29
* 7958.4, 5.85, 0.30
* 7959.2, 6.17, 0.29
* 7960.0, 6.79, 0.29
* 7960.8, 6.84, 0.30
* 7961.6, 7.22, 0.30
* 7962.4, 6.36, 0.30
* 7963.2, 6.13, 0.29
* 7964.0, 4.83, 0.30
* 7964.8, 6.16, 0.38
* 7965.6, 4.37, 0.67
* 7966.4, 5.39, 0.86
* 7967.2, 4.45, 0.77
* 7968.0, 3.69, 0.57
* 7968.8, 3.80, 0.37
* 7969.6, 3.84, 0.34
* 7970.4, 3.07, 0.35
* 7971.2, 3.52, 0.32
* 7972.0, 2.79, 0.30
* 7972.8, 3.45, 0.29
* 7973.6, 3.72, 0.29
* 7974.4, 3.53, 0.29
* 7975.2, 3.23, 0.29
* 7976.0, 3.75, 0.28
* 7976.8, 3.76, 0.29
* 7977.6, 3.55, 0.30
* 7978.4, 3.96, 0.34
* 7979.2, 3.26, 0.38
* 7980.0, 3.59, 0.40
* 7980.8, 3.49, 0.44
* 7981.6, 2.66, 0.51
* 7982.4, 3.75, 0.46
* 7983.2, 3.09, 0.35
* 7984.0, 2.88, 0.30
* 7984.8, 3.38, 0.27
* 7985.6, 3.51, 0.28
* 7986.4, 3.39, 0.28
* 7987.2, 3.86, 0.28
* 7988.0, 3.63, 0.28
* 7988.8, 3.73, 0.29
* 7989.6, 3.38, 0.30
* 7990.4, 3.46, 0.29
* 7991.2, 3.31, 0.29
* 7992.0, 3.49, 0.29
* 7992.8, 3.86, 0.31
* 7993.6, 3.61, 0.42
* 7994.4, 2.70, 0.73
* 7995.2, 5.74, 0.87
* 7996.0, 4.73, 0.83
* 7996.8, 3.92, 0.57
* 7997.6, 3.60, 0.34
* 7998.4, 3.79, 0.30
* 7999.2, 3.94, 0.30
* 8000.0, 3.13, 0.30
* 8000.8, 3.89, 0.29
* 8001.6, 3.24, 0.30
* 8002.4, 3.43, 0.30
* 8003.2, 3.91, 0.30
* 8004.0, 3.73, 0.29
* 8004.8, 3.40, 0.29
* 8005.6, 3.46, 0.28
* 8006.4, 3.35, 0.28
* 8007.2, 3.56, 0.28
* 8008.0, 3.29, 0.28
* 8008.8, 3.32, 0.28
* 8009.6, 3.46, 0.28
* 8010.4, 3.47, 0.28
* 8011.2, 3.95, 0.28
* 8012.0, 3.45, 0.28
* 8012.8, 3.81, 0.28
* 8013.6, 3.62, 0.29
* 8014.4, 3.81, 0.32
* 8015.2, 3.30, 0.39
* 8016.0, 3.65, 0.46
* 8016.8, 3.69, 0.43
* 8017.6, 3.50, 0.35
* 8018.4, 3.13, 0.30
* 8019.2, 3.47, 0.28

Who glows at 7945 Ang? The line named [S II] 6716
